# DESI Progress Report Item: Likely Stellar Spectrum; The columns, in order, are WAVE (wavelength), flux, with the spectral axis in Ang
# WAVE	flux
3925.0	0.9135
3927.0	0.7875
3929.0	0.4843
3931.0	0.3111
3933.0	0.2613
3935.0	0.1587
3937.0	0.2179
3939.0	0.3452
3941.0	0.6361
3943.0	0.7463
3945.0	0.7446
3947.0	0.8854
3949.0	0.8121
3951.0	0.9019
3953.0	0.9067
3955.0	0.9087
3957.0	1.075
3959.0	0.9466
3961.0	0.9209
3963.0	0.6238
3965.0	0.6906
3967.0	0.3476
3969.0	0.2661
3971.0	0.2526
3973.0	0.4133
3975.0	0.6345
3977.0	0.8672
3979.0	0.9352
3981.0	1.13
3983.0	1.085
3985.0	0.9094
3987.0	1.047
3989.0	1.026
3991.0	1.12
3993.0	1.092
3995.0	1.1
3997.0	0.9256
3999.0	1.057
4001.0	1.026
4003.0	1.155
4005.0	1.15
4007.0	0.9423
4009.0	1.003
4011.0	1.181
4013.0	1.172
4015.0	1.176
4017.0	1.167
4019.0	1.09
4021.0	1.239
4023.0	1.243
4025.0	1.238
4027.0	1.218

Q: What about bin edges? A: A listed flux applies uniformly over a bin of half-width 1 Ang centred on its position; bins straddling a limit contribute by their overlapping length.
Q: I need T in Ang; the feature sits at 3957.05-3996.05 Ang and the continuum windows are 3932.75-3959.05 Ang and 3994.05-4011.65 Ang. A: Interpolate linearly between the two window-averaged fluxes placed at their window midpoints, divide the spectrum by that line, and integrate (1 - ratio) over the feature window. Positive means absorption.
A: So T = 3.3 Ang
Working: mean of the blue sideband 0.684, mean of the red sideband 1.06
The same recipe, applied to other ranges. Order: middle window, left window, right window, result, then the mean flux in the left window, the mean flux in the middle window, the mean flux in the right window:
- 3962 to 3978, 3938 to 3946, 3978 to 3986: 6.9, 0.618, 0.512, 1.01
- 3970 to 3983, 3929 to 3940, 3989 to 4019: 0.8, 0.279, 0.735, 1.09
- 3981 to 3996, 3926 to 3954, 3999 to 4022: -1.7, 0.586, 1.06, 1.12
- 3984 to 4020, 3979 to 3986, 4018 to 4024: 1.1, 1.03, 1.07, 1.19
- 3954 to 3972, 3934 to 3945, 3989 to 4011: -0.2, 0.45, 0.67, 1.06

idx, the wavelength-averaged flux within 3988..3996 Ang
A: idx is 1.08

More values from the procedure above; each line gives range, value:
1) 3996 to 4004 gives 1.04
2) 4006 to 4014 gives 1.07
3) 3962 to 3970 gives 0.482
